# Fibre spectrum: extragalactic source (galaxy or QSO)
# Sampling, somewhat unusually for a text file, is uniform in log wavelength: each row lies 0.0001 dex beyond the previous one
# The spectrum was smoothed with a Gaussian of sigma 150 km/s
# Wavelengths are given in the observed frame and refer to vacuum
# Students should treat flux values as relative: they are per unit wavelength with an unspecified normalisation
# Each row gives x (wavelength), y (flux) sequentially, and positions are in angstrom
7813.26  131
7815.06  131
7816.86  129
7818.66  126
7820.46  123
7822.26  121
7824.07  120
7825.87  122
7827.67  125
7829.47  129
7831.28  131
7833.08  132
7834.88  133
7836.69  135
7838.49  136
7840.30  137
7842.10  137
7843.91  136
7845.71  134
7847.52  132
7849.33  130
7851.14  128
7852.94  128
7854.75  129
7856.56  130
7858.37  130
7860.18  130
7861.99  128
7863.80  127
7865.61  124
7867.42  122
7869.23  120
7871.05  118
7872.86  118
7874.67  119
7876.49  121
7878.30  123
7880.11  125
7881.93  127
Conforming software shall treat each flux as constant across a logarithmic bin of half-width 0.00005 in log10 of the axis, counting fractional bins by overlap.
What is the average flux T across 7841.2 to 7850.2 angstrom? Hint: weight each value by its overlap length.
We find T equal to 134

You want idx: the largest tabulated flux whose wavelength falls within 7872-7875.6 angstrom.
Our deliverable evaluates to 119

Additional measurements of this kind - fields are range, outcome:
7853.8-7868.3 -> 130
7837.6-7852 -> 137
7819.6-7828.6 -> 125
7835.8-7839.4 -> 136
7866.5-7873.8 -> 122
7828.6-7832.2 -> 131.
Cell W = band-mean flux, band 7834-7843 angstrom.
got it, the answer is 136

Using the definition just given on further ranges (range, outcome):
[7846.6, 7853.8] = 130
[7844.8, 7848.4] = 133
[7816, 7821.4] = 126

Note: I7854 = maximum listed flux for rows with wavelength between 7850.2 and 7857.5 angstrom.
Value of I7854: 130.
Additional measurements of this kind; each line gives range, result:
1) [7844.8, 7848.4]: 134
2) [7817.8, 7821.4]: 126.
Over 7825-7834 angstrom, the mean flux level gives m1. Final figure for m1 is 128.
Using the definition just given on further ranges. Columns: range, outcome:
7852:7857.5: 129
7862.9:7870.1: 123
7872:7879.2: 120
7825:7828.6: 124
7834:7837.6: 134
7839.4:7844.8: 137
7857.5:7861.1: 130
